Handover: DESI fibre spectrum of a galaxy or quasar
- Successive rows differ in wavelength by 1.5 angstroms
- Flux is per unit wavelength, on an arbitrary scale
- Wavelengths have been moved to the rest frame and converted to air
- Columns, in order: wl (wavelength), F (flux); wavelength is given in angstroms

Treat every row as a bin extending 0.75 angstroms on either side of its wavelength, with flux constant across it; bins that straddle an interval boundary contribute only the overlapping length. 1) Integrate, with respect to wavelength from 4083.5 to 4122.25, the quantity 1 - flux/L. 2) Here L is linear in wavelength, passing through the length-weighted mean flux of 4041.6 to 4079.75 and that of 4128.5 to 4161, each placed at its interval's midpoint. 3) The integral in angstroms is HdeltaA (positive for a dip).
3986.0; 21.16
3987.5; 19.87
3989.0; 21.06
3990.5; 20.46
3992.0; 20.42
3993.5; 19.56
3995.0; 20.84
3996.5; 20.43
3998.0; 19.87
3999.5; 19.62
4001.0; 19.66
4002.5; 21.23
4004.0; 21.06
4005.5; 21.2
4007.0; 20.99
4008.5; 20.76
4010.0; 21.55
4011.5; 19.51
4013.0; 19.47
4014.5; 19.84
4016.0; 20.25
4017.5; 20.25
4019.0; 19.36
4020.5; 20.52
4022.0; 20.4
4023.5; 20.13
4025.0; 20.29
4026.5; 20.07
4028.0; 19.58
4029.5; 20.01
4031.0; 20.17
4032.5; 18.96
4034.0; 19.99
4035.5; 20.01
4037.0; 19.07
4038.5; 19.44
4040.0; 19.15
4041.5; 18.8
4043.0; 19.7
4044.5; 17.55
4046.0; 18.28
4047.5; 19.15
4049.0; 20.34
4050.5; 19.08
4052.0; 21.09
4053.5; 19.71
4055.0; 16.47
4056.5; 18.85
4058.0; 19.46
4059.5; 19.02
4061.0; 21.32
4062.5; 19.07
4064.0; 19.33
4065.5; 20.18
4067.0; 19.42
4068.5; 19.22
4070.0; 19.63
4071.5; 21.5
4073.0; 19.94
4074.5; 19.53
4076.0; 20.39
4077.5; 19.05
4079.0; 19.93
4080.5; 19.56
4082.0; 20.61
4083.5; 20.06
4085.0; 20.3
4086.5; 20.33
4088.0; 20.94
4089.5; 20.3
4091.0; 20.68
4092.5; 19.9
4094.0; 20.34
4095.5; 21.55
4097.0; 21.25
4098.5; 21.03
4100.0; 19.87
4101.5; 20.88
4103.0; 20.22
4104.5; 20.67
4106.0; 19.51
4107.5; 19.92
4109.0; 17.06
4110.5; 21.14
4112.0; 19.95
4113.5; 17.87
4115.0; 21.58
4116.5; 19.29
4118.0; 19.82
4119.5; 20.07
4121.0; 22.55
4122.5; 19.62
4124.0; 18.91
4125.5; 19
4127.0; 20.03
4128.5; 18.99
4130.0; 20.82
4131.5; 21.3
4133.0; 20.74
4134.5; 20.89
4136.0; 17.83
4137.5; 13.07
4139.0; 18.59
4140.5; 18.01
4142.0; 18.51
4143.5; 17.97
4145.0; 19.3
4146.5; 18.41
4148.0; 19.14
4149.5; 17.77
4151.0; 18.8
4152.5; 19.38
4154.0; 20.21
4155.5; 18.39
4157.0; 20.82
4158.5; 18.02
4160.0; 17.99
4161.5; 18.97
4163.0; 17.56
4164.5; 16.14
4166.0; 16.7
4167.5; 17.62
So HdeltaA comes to -2.23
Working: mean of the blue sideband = 19.5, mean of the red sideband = 18.9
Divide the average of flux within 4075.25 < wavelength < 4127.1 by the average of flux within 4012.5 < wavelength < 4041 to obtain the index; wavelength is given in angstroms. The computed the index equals 1.01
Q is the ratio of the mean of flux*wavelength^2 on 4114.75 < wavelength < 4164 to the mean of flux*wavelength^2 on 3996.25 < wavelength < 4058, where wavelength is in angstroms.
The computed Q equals 1.0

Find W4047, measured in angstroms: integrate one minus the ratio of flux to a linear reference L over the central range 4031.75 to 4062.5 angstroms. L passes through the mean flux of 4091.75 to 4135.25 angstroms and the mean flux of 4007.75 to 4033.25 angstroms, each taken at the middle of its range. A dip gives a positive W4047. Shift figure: 1.3 angstroms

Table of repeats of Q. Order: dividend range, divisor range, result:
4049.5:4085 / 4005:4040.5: 1.00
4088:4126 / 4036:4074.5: 1.06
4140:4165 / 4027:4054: 1.01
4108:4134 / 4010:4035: 1.05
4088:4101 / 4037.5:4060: 1.11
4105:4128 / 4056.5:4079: 1.02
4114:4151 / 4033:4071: 1.03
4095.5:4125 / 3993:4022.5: 1.04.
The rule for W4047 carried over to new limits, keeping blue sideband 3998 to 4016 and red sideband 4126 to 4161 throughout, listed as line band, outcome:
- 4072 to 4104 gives -1.3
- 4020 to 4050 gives 0.8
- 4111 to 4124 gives -0.6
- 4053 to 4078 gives 0.3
